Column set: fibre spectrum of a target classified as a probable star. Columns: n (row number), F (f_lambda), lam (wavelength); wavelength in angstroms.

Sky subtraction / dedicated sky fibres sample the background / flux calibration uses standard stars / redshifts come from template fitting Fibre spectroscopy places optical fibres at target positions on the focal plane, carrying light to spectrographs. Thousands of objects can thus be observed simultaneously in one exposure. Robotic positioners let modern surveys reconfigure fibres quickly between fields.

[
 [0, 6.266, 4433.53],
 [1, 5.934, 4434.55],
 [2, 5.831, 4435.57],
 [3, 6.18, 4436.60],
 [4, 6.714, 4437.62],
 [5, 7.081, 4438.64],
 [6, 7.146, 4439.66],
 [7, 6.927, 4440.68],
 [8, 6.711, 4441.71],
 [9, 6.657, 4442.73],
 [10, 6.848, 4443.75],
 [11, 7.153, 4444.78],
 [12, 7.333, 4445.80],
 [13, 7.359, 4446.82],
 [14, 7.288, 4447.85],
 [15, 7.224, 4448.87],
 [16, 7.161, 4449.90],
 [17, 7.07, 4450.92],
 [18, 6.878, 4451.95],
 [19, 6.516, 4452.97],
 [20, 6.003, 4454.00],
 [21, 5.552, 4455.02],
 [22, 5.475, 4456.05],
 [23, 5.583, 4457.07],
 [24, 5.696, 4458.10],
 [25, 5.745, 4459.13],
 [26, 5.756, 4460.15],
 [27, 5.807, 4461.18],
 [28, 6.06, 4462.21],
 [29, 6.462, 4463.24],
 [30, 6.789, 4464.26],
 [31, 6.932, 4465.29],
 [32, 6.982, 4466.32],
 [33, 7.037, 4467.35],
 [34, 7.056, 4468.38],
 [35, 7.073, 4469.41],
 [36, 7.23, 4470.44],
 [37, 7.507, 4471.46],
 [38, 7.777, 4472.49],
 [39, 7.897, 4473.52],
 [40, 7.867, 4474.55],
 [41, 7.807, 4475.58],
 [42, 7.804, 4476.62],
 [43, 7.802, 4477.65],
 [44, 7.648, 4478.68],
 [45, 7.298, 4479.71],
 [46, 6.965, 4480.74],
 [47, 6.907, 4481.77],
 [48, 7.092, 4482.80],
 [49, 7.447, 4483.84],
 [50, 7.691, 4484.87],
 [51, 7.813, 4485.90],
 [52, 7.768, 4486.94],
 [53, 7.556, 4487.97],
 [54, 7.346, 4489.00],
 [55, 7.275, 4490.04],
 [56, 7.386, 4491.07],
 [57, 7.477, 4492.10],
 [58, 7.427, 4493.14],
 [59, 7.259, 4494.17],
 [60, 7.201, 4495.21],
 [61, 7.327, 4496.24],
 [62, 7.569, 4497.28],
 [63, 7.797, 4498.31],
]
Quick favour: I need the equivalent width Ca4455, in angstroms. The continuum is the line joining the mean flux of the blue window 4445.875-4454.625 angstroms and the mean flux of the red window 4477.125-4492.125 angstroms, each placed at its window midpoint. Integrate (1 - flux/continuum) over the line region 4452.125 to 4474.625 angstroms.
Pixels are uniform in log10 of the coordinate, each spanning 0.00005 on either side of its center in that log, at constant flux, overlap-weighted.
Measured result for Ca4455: 1.8 angstroms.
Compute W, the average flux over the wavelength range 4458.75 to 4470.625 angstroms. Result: 6.57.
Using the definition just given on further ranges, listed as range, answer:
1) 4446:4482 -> 6.86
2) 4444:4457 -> 6.71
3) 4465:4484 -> 7.38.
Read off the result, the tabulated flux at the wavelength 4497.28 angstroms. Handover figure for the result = 7.569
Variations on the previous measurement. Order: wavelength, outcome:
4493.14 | 7.427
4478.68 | 7.648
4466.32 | 6.982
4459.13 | 5.745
